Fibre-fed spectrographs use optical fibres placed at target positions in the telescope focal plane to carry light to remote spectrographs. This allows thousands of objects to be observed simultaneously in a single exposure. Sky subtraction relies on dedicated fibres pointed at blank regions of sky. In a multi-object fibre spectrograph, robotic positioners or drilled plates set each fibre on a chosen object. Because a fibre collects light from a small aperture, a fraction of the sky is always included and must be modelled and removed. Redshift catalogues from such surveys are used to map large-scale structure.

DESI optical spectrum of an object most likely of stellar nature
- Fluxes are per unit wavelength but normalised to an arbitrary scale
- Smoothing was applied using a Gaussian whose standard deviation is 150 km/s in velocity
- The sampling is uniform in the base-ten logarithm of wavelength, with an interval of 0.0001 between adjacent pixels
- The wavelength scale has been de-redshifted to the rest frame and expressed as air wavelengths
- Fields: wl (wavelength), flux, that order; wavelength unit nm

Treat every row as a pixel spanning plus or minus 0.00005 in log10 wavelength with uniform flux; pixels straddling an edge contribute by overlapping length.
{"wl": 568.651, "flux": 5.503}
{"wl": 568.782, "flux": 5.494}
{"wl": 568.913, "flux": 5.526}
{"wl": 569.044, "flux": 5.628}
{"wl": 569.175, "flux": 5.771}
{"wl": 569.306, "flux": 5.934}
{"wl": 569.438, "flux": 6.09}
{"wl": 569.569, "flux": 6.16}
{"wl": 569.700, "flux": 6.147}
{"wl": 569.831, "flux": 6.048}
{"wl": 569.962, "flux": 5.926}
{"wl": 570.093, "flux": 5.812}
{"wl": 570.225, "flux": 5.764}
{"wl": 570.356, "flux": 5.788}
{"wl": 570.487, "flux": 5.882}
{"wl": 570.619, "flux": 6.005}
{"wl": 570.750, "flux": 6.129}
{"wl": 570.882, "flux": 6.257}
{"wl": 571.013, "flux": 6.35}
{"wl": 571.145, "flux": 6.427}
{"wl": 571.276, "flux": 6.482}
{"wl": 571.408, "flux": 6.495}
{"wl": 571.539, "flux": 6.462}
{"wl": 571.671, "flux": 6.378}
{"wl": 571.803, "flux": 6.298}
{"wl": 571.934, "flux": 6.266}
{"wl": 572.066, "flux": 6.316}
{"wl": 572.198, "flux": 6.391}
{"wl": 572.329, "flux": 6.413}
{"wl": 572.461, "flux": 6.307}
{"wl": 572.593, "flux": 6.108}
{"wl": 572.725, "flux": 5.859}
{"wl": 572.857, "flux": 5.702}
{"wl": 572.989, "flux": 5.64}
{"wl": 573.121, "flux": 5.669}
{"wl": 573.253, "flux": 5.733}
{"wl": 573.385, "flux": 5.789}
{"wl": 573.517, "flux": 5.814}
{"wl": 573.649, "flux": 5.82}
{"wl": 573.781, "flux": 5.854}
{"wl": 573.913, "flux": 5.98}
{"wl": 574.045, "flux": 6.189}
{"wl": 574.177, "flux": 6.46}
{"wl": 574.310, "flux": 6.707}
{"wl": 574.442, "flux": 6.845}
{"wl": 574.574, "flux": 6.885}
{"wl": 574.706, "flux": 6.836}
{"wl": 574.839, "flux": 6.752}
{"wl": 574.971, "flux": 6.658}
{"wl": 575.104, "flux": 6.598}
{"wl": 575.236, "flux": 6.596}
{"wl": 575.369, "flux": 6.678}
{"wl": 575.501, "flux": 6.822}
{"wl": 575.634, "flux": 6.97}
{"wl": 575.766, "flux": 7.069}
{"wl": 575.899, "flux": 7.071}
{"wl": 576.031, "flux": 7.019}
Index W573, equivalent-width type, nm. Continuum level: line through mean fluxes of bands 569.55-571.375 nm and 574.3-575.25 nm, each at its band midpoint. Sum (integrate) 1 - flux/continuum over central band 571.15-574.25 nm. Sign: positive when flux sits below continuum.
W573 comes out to 0.15 nm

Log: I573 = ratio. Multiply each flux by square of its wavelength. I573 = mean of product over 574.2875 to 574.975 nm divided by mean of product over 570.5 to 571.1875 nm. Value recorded 1.11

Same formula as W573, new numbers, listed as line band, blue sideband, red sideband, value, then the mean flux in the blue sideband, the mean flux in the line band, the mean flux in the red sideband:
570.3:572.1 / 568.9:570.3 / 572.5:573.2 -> -0.122 nm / 5.9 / 6.25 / 5.81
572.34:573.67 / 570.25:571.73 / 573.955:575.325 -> 0.121 nm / 6.23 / 5.87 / 6.64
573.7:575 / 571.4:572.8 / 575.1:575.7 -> 0.020 nm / 6.29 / 6.51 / 6.75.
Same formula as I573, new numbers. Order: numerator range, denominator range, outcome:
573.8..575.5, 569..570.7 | 1.13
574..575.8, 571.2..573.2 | 1.10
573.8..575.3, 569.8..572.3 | 1.07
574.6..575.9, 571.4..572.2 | 1.08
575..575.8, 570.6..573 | 1.10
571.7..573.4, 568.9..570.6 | 1.04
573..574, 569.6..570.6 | 0.99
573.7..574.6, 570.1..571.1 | 1.08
